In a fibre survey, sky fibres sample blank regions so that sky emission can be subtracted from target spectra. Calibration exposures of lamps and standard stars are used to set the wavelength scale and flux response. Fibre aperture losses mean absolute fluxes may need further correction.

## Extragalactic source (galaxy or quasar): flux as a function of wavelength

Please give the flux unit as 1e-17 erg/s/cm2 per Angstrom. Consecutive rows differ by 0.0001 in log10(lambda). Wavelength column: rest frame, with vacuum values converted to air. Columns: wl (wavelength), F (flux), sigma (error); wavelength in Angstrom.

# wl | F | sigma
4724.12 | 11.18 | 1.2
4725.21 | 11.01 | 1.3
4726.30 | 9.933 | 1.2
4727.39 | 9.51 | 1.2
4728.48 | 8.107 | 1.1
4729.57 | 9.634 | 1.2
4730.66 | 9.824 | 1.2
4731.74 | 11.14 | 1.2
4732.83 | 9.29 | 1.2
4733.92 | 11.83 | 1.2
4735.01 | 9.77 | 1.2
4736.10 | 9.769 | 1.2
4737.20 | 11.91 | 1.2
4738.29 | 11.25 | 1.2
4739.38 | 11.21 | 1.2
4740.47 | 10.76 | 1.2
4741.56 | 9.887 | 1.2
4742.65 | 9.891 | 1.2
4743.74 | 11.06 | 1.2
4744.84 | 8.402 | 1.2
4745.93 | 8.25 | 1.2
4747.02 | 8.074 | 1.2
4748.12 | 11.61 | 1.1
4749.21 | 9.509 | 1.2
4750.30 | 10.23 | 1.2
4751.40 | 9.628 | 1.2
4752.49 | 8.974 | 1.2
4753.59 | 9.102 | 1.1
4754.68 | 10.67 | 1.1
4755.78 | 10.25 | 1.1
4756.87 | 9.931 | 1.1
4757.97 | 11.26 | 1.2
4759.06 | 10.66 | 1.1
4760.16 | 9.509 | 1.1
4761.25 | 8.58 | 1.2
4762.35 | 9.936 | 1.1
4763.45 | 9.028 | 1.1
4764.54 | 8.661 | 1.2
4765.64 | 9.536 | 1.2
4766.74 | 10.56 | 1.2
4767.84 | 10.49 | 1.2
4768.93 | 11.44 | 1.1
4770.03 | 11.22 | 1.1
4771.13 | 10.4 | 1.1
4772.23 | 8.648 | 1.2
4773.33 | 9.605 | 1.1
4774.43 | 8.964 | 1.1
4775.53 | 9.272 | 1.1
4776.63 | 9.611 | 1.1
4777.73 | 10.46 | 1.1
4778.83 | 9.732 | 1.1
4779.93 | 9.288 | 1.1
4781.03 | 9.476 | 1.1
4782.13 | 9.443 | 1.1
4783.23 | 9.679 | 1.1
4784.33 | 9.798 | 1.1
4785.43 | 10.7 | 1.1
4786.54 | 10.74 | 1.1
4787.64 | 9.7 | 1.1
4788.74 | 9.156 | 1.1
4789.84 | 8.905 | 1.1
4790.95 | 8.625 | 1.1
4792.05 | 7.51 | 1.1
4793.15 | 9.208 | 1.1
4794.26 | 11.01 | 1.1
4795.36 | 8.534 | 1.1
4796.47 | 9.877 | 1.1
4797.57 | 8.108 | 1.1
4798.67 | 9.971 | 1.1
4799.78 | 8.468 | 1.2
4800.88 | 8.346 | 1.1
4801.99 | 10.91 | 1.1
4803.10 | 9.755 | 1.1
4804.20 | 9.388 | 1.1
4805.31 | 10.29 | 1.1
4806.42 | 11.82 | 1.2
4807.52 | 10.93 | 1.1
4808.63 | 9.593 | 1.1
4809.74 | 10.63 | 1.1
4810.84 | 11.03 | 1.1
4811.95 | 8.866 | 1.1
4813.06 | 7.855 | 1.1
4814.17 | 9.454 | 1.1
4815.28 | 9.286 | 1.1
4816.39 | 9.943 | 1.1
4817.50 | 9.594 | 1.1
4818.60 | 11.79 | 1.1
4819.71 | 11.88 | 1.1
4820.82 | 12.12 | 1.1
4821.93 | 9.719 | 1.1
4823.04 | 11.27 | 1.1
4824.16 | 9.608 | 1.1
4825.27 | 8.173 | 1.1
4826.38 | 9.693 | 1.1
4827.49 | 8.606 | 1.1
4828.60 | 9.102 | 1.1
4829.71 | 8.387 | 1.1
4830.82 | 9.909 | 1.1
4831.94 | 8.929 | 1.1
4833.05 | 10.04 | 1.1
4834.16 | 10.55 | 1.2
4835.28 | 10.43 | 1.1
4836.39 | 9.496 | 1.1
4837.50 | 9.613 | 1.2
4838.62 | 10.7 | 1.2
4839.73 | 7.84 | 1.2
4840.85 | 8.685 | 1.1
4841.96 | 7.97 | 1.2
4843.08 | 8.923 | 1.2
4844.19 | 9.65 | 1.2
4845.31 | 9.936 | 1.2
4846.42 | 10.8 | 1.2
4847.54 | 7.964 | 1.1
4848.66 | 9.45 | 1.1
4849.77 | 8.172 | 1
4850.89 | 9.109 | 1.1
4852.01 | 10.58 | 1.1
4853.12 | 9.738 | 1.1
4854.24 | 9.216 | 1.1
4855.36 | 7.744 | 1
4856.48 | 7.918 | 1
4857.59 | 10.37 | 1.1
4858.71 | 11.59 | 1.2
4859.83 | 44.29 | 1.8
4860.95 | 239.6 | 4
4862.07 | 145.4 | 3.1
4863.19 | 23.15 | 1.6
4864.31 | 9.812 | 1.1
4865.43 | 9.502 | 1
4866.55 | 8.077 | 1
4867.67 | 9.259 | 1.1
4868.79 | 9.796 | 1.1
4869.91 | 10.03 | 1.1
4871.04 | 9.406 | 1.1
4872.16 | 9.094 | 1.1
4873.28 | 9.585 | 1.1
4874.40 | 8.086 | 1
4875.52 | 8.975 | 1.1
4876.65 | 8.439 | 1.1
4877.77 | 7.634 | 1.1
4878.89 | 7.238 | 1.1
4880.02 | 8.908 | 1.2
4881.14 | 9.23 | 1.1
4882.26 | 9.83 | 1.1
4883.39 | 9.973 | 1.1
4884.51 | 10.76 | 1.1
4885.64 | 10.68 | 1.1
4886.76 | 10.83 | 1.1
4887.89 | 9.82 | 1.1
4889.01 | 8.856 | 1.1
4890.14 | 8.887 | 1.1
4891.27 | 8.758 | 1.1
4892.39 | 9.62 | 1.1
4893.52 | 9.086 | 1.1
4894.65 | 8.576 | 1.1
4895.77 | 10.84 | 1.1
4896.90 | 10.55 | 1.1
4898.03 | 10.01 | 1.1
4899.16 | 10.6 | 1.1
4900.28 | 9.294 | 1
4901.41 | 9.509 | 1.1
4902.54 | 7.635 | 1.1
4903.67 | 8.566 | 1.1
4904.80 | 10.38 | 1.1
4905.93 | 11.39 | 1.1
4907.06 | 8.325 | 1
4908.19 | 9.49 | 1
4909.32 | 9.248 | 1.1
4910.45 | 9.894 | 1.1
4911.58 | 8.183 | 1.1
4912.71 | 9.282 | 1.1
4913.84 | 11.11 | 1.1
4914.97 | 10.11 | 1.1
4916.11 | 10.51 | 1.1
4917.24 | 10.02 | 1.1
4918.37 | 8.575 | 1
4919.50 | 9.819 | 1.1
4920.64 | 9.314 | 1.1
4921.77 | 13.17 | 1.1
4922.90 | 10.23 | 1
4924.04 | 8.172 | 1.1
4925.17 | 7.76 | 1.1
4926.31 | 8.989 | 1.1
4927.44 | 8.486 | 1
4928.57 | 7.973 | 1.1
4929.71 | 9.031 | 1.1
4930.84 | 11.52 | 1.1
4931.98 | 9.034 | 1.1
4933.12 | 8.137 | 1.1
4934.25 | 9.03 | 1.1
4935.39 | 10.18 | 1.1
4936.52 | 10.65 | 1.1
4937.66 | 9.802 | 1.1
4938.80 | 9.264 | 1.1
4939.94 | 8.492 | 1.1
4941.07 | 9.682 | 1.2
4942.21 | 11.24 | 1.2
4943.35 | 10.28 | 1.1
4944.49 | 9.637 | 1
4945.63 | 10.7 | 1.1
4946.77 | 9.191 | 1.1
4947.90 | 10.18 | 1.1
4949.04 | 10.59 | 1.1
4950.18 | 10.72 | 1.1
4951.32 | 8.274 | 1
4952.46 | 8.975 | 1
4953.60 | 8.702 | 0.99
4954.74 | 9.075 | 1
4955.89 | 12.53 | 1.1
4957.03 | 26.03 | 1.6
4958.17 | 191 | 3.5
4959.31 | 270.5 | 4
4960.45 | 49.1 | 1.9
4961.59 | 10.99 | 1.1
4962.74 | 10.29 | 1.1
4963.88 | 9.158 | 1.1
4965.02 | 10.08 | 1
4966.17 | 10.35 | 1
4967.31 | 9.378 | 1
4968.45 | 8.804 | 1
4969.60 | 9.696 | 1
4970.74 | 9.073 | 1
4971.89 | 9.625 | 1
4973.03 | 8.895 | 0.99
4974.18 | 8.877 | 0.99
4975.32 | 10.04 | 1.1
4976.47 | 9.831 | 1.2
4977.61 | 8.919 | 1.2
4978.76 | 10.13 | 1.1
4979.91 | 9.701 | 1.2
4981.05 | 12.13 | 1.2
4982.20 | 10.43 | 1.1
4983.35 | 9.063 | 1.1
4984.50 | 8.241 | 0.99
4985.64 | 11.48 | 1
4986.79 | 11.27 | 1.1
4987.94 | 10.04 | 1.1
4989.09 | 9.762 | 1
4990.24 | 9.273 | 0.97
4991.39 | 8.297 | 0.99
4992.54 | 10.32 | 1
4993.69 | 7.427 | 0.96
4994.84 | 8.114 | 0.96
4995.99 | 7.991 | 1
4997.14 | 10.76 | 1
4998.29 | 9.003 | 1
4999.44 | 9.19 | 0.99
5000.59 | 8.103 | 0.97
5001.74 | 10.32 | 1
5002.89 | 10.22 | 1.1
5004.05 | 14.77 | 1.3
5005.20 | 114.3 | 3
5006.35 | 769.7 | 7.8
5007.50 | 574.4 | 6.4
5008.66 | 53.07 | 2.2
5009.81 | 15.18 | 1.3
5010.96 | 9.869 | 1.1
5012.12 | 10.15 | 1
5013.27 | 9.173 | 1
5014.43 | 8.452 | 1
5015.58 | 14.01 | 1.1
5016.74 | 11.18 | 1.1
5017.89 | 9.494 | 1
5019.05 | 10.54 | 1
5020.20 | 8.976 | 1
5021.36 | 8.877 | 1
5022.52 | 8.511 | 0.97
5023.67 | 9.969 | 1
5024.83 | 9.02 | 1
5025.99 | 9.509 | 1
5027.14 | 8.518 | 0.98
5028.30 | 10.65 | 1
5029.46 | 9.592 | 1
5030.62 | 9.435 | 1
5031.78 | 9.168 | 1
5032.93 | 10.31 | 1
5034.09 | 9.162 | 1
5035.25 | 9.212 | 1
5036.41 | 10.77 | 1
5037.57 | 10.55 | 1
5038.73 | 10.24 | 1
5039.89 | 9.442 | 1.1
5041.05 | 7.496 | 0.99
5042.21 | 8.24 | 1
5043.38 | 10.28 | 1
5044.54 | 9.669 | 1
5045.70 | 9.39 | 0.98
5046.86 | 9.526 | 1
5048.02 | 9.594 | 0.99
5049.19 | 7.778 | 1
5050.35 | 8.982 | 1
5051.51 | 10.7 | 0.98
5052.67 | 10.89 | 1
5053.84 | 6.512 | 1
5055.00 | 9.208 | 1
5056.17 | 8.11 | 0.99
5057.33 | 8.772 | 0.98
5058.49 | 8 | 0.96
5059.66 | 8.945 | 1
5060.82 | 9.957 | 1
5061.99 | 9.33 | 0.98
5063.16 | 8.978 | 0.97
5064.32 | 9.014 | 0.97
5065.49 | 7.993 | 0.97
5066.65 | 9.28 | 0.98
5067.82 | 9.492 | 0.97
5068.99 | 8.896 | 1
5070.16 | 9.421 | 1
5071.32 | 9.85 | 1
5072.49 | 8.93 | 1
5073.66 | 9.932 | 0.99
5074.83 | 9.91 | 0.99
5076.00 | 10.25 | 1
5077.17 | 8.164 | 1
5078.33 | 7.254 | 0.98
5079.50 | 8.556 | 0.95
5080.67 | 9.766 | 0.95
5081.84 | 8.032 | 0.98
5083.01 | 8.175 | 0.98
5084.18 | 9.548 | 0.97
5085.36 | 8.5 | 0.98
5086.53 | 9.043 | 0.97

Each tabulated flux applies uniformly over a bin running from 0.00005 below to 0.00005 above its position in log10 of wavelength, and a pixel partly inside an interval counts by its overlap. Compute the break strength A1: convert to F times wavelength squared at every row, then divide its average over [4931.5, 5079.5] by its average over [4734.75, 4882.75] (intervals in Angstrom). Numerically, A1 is 2.10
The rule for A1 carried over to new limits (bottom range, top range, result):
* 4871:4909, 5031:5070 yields 1.05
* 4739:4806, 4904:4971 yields 2.01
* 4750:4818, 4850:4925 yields 1.68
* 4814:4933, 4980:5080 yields 2.10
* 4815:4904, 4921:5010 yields 2.52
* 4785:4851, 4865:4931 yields 1.01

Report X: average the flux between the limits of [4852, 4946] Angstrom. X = 14.4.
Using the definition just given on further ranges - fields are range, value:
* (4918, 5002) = 16.4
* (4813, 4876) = 16.9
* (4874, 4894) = 9.21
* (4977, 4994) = 9.8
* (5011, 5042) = 9.69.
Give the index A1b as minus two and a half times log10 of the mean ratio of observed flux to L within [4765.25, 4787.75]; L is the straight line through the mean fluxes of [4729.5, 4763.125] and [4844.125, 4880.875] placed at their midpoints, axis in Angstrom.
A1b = 0.30 mag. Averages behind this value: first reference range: 10.1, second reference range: 21.8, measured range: 9.95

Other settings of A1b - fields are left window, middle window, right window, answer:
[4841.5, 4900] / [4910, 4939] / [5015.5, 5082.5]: 0.483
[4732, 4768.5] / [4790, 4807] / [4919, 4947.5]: 0.050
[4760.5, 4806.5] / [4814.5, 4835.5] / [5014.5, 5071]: -0.039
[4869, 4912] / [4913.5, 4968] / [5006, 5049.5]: 0.142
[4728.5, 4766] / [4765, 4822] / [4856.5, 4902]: 0.324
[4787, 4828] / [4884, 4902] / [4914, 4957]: 0.006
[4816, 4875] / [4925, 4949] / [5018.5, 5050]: 0.378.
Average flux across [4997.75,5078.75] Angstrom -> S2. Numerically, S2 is 30.5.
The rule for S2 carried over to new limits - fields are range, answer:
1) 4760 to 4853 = 9.65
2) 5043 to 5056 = 9.27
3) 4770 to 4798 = 9.5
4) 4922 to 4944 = 9.42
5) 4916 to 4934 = 9.39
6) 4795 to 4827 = 9.9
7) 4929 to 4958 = 12.9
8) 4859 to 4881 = 30.2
